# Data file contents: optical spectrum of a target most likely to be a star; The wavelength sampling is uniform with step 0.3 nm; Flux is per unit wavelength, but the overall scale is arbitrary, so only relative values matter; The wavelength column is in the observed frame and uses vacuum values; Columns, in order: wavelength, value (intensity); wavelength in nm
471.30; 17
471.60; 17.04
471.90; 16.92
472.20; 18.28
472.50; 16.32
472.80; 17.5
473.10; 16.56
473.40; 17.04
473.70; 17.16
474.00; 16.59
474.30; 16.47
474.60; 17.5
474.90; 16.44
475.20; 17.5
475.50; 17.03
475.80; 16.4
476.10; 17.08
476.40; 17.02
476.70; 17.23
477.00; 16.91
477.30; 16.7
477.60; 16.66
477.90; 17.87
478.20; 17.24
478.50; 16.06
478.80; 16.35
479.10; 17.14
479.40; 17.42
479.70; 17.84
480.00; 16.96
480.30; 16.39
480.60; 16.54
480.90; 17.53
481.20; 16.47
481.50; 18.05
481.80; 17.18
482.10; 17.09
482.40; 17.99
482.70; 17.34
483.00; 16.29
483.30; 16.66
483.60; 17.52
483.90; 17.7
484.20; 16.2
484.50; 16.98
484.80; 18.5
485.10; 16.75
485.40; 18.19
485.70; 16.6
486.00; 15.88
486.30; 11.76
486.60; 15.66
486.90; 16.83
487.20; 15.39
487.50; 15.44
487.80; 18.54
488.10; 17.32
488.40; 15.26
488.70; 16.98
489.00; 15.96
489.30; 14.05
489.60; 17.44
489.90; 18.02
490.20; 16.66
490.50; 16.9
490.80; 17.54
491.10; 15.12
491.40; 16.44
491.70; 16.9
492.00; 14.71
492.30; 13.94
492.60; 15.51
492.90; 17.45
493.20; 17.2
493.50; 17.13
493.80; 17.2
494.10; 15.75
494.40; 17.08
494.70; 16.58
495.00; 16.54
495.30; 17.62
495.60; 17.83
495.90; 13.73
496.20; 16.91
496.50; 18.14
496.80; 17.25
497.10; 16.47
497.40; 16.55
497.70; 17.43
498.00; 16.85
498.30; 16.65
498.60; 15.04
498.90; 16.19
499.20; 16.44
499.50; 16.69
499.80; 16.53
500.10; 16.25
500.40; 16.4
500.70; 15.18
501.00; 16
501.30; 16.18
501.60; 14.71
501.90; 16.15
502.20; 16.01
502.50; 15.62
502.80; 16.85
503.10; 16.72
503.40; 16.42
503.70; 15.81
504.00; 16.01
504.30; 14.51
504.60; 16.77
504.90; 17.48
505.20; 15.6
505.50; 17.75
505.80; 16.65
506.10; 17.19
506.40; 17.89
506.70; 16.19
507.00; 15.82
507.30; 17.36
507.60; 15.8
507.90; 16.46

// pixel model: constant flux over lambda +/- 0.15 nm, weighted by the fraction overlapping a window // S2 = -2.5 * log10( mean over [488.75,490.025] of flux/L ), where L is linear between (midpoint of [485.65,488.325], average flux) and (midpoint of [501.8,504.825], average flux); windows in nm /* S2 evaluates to -0.03 mag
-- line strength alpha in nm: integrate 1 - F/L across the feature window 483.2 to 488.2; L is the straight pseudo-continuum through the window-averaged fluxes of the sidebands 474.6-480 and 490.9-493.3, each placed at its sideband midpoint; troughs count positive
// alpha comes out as -0.06 nm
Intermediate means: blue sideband 17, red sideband 15.9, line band 16.6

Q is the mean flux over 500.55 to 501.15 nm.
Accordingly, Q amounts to 15.6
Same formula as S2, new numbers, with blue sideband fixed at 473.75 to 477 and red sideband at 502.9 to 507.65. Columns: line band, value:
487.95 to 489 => 0.02 mag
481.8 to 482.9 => -0.03 mag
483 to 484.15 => -0.02 mag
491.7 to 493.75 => 0.04 mag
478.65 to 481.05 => -0.01 mag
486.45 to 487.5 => 0.06 mag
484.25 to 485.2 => -0.03 mag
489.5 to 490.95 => -0.04 mag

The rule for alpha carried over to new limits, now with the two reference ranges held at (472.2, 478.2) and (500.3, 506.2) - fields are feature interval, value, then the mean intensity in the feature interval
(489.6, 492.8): 0.05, 16.3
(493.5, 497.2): -0.08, 16.8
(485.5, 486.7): 0.11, 15.1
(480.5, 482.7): -0.06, 17.3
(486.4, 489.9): 0.07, 16.3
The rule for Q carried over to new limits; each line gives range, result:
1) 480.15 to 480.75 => 16.5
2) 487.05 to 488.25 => 16.7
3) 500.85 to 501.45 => 16.1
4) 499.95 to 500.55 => 16.3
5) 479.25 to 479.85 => 17.6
